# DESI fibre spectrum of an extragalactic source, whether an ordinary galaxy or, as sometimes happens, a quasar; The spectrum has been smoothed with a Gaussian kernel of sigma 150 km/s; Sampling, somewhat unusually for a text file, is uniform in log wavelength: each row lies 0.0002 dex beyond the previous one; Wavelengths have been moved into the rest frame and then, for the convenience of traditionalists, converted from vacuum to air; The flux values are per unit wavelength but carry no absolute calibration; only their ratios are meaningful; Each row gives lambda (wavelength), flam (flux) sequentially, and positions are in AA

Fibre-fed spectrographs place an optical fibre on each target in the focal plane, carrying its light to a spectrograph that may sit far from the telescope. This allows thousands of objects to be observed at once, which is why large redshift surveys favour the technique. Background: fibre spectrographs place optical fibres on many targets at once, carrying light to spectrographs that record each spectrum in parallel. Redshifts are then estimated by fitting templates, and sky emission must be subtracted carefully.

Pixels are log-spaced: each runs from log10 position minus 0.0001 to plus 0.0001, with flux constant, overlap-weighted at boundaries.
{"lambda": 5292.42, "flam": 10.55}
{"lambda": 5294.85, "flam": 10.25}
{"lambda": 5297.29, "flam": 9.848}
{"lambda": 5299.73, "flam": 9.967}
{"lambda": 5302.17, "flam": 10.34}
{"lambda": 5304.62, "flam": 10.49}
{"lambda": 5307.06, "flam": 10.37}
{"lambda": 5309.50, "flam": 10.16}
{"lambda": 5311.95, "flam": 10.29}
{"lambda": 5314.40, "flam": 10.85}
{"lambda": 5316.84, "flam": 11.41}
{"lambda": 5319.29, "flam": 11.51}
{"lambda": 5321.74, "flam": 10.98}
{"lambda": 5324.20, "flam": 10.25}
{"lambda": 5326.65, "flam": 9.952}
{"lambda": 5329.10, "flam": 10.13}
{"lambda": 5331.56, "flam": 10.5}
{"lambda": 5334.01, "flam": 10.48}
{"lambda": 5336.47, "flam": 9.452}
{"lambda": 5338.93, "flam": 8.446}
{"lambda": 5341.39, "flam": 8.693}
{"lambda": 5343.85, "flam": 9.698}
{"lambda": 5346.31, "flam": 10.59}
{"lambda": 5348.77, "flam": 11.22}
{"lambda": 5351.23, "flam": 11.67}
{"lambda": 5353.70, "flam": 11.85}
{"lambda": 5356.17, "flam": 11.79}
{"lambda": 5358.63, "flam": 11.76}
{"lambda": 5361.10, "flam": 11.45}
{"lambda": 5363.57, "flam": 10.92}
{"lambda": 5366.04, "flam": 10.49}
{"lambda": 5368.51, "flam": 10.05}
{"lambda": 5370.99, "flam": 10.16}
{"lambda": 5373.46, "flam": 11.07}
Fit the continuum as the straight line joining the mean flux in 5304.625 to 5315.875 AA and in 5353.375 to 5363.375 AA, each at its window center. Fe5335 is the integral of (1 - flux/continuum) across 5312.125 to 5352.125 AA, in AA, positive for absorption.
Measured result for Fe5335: 2.26 AA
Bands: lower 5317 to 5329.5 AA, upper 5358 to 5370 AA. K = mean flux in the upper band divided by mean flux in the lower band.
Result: 1.02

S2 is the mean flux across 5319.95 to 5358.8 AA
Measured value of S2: 10.4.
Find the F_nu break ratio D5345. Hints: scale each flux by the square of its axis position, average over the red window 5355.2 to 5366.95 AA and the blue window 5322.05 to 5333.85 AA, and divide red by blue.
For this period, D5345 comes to 1.11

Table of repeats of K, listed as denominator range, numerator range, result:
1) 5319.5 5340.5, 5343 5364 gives 1.12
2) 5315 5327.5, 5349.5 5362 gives 1.08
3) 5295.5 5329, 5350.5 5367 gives 1.09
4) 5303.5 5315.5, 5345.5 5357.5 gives 1.10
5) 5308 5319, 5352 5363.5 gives 1.08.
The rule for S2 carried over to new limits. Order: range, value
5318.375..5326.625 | 10.7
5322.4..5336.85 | 10.2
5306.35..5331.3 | 10.6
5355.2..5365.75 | 11.4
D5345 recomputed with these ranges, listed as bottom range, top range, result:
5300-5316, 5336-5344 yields 0.87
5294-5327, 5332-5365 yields 1.03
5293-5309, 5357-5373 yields 1.09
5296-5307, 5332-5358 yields 1.04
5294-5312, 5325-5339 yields 0.99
